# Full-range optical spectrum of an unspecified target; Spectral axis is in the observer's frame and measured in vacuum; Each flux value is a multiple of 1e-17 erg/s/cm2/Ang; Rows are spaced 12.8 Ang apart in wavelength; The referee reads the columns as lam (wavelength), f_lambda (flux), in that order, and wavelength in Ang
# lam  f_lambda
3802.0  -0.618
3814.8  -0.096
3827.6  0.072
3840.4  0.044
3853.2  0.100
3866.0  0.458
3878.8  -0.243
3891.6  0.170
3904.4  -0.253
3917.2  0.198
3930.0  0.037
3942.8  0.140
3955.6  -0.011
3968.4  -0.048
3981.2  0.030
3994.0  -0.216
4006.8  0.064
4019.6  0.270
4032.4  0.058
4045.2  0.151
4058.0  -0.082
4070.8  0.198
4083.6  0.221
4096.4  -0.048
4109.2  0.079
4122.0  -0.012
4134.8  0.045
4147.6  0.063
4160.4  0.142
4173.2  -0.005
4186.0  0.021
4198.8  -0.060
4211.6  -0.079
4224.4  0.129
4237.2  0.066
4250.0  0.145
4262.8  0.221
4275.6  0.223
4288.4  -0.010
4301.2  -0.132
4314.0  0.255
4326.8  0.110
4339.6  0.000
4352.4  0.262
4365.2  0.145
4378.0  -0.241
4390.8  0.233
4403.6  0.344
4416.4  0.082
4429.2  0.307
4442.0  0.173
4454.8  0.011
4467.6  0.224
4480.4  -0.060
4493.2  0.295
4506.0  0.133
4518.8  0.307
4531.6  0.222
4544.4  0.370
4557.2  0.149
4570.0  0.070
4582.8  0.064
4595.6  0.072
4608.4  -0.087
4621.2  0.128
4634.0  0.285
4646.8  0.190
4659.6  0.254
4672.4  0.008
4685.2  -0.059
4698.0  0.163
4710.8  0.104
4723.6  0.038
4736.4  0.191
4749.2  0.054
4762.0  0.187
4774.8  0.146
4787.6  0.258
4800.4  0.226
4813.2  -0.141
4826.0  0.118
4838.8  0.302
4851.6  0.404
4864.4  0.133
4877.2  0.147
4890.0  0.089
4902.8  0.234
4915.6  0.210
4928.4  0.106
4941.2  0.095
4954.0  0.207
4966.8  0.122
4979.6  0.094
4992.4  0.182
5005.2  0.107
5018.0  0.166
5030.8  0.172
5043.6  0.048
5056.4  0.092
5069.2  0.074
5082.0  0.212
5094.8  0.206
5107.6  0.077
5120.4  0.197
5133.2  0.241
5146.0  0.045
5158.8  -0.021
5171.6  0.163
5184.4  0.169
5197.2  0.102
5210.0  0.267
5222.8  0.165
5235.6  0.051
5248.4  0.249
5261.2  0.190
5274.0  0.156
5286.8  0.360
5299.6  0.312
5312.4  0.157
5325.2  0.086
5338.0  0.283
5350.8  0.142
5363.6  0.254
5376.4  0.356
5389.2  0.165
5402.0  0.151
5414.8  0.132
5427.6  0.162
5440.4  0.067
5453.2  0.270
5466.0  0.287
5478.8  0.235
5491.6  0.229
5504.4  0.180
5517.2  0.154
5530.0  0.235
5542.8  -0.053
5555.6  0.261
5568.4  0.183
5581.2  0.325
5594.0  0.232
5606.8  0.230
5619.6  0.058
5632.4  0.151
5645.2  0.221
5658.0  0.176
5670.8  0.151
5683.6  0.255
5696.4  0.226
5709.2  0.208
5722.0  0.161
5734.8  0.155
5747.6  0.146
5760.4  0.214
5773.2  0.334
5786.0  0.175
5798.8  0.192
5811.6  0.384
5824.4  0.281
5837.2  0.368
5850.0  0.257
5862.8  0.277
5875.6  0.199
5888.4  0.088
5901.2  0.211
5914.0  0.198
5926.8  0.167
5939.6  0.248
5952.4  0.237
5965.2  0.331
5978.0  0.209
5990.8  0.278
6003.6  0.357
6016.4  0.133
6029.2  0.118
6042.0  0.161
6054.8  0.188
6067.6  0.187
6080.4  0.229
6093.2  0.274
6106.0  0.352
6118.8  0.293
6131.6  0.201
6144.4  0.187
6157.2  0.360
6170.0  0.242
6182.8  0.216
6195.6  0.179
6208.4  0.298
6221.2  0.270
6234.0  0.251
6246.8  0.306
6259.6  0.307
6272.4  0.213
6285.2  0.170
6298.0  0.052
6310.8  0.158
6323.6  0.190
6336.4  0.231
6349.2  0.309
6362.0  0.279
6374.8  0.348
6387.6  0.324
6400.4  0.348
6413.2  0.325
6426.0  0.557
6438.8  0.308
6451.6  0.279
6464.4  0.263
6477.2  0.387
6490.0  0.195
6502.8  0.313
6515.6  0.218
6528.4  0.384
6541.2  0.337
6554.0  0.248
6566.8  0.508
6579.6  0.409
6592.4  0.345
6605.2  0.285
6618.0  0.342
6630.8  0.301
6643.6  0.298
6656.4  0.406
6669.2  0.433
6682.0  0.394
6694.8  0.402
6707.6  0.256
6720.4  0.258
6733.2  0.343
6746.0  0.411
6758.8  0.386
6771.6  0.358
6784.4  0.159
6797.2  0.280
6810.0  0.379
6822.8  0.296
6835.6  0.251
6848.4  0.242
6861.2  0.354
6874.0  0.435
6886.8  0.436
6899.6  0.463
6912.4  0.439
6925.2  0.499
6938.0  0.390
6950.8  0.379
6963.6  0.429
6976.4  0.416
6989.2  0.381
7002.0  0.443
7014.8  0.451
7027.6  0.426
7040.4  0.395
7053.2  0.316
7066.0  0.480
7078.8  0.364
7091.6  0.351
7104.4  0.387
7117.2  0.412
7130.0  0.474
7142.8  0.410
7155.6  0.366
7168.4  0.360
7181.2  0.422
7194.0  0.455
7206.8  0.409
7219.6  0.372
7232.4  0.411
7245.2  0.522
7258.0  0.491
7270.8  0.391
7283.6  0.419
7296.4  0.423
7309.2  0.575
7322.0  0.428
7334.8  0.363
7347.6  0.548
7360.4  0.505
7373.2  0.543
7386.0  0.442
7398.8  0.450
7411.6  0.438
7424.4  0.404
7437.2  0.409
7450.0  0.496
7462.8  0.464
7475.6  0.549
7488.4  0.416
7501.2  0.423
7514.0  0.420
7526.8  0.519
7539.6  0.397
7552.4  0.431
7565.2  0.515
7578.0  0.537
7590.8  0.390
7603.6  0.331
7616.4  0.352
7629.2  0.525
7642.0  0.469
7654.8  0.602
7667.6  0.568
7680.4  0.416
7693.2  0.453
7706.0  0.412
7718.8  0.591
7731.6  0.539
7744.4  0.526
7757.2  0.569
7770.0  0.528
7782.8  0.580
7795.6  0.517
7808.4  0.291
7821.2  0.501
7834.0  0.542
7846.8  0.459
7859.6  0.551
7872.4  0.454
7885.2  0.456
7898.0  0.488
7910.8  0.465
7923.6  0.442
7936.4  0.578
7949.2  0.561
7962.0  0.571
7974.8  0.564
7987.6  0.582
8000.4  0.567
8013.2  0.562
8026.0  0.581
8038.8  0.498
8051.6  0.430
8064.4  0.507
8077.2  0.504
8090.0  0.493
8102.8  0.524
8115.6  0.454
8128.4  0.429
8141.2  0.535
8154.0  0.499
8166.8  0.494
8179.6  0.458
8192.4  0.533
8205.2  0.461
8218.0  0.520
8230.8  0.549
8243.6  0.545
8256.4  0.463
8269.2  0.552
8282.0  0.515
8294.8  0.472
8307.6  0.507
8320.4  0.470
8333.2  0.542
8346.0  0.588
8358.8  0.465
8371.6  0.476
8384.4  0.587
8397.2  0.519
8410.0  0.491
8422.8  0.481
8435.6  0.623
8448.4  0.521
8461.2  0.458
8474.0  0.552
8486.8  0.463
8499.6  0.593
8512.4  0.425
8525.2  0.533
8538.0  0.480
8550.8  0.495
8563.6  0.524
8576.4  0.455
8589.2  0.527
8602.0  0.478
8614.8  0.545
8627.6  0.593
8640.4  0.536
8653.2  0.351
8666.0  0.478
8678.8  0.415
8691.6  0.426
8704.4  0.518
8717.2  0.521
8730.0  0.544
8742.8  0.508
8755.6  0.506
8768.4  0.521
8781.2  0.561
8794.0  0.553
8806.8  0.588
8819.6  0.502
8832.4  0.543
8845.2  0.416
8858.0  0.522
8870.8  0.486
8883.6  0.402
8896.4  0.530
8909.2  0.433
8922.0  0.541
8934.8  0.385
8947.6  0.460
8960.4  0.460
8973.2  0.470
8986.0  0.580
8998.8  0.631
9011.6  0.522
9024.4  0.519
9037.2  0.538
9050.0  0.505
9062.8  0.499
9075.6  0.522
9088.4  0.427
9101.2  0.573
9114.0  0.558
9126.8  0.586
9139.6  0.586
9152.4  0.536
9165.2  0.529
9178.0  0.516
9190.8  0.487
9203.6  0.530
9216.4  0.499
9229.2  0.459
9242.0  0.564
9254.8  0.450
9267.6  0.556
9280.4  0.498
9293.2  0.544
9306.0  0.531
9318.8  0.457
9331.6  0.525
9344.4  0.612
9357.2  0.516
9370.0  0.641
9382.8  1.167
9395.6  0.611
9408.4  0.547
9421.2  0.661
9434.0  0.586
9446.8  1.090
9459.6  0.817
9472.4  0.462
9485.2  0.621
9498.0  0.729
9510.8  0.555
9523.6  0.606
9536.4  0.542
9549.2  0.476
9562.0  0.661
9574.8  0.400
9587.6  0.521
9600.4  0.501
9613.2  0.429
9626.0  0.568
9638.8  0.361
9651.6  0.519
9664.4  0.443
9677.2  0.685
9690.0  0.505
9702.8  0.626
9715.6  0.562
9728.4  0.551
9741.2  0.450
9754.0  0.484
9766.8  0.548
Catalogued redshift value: 0.724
